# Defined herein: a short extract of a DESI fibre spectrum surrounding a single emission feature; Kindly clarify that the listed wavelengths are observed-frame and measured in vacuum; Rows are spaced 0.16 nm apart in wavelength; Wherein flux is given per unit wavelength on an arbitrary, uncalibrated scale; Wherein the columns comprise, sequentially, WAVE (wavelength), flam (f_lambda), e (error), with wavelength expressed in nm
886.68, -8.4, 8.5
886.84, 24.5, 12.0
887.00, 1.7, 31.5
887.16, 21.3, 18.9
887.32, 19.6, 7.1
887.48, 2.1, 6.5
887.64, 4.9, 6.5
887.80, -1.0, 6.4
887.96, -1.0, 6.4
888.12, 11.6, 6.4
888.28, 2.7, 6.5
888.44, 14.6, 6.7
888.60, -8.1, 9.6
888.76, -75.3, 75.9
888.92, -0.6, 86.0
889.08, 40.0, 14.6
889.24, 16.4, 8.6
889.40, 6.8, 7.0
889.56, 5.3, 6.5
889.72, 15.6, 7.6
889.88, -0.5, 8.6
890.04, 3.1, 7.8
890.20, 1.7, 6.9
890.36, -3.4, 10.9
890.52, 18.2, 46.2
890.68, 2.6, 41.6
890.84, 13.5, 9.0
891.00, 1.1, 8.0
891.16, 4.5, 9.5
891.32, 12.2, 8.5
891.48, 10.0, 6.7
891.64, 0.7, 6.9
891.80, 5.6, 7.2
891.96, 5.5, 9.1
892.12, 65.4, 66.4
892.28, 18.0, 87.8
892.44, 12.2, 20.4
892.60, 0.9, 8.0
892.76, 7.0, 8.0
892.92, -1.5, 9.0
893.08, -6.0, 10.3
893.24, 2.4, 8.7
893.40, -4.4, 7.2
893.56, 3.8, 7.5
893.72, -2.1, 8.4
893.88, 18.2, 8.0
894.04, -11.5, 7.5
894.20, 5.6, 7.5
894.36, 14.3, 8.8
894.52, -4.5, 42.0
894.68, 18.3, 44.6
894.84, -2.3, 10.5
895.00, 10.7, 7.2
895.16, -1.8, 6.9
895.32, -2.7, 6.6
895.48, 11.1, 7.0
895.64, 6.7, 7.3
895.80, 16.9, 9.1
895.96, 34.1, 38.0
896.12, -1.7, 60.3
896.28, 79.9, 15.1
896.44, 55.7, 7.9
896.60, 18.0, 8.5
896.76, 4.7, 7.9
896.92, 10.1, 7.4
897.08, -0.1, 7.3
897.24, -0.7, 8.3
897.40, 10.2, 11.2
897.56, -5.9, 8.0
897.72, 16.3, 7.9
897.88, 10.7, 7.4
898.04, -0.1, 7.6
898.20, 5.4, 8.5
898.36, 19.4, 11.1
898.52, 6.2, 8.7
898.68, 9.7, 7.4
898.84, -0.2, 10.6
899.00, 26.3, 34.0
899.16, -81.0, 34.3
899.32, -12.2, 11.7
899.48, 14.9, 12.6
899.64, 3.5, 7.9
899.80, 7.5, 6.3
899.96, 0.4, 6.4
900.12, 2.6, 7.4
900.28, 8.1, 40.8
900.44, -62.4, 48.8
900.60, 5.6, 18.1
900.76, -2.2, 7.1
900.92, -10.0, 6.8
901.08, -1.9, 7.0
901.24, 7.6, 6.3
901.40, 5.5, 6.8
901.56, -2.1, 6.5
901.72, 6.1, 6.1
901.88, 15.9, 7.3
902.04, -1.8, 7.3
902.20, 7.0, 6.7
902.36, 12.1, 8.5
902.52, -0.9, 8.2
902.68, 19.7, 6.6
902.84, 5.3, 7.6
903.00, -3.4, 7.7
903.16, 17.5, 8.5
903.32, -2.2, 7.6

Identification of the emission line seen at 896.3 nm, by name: Hbeta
